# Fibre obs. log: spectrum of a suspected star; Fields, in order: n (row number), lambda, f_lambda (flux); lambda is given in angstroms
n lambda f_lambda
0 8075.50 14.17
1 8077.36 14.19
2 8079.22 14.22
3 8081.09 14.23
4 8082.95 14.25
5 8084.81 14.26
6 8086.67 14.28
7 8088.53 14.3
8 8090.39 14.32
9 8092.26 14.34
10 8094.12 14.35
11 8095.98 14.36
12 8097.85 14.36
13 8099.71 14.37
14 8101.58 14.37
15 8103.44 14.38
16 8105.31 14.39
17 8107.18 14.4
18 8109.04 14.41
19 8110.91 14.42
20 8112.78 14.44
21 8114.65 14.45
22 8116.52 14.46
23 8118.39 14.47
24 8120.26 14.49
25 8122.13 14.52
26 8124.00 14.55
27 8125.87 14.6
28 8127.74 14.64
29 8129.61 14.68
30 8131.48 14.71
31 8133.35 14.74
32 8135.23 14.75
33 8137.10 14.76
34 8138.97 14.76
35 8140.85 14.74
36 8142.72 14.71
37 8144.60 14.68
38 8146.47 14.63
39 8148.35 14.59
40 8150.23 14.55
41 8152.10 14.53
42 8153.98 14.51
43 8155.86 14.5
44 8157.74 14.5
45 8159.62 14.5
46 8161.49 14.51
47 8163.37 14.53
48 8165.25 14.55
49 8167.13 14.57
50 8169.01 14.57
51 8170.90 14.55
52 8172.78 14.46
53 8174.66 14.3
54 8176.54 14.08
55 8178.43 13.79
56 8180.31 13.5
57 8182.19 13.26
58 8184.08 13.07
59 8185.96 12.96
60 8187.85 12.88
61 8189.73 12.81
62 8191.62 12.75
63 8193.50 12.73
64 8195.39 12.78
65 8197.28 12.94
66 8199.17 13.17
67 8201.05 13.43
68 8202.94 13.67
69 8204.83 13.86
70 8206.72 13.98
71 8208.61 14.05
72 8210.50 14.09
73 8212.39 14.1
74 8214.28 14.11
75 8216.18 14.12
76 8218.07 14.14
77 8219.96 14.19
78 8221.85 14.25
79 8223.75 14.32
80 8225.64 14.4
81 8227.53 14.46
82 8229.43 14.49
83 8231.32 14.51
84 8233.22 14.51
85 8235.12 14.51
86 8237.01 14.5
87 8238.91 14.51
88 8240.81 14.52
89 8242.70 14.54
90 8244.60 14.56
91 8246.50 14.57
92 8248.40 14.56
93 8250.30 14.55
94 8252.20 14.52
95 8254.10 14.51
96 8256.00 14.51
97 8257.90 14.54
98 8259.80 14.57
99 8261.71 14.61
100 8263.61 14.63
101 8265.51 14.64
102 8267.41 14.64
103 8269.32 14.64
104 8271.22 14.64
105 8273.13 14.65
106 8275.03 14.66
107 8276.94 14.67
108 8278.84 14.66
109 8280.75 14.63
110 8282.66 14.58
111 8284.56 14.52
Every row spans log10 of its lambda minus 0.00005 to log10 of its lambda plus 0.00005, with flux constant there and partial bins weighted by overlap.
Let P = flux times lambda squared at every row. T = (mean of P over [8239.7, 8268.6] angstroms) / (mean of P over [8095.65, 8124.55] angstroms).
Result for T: 1.05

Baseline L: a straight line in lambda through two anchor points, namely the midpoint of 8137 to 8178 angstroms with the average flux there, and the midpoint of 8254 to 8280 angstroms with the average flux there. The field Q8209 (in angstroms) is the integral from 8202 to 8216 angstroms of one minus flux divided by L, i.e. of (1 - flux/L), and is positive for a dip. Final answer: 0.6 angstroms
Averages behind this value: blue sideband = 14.5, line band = 14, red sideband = 14.6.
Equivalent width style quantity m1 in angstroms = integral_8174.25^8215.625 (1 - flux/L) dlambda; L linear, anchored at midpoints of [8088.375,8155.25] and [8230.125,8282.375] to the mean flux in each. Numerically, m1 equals 3.1 angstroms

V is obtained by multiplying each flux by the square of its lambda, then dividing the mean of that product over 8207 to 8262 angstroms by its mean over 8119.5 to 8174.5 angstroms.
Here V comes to 1.0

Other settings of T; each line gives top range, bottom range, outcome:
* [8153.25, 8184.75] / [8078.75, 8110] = 1.01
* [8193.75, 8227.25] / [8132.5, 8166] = 0.96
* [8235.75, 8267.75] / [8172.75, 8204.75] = 1.11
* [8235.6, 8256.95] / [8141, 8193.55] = 1.05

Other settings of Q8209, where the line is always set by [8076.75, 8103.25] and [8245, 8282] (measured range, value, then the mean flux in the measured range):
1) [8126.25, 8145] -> -0.4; 14.7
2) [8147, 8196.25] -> 1.7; 13.9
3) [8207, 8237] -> 0.5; 14.3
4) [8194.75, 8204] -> 0.8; 13.2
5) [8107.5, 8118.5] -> -0.1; 14.4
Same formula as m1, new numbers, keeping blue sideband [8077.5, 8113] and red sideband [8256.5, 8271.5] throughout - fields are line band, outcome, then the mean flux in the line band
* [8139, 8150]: -0.20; 14.7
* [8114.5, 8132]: -0.22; 14.6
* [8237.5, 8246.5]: 0.02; 14.5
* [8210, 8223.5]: 0.35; 14.1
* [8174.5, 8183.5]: 0.47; 13.7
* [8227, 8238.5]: 0.05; 14.5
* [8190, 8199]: 1.03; 12.8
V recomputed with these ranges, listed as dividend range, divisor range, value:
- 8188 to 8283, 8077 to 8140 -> 1.01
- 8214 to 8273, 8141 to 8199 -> 1.06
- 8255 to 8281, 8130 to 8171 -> 1.03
